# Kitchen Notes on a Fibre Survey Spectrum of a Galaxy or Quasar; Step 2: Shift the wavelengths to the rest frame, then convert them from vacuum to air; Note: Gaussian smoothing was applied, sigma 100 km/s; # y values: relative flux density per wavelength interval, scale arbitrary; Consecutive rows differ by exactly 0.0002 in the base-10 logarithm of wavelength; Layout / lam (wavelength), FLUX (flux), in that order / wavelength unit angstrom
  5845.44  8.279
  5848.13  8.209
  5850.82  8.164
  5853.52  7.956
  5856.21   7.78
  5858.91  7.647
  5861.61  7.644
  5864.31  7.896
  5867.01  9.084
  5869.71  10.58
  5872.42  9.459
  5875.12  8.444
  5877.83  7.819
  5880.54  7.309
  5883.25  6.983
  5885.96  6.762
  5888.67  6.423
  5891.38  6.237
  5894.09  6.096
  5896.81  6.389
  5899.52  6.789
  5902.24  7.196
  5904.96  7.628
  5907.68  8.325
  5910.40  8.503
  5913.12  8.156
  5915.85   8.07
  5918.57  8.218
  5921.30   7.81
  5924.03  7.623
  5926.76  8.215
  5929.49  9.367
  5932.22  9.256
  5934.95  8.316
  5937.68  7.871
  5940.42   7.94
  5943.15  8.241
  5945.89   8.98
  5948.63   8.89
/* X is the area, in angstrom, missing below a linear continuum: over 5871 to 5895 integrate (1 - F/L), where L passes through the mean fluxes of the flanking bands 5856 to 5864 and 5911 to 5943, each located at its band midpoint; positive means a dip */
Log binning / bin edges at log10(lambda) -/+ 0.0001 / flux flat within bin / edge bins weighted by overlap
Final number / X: 1.75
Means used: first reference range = 7.7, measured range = 7.31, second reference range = 8.26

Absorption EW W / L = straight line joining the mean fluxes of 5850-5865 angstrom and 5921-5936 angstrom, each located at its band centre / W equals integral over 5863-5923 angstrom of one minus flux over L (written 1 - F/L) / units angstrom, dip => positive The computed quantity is 3.0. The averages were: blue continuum 7.83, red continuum 8.48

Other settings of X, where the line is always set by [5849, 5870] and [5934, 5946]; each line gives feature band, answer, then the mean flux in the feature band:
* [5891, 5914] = 2.60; 7.28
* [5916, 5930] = 0.07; 8.16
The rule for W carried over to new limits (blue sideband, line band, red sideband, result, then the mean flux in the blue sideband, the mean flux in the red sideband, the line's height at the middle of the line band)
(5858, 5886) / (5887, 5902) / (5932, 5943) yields 3.23 angstrom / 8.22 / 8.24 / 8.23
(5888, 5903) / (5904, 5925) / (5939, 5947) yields -2.38 angstrom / 6.5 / 8.36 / 7.25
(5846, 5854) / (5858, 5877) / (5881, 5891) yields -3.17 angstrom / 8.14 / 6.73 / 7.46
